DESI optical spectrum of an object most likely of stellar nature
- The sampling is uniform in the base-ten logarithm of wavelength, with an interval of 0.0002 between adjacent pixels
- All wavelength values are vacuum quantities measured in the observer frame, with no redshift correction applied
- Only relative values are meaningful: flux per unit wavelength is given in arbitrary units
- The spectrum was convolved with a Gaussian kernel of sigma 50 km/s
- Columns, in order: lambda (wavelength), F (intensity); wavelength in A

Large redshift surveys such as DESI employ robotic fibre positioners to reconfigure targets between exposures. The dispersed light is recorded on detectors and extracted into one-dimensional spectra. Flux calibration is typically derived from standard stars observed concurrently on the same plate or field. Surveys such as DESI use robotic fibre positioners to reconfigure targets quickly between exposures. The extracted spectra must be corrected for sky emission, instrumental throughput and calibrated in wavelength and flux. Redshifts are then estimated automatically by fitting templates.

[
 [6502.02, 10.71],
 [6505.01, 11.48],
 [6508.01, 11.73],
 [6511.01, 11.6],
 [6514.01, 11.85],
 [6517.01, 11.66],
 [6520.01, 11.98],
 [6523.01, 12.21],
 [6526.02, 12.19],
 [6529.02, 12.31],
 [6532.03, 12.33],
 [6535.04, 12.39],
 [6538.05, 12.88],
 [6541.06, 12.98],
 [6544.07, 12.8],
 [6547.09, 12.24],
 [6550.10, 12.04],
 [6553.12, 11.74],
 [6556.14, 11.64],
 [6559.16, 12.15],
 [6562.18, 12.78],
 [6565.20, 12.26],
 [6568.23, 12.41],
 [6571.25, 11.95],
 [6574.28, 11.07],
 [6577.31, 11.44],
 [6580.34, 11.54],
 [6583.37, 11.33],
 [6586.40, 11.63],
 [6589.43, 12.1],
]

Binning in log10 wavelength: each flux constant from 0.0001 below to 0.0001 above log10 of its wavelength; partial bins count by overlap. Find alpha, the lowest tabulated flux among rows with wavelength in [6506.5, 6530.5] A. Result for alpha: 11.6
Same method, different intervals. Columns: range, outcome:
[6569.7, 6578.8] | 11.07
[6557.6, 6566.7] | 12.15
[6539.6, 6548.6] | 12.24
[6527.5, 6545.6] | 12.31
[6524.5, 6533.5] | 12.19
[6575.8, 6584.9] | 11.33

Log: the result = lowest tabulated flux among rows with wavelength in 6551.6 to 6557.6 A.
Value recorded 11.64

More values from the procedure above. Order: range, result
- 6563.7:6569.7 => 12.26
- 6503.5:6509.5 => 11.48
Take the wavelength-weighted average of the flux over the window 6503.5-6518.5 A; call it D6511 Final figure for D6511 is 11.7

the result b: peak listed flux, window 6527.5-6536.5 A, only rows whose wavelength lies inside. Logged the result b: 12.39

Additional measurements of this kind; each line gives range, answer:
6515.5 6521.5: 11.98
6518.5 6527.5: 12.21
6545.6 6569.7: 12.78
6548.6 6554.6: 12.04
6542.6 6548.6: 12.8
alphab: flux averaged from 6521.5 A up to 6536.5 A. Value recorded 12.3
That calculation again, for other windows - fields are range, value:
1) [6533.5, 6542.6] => 12.8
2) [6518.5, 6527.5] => 12.1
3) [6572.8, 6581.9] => 11.3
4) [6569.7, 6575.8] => 11.5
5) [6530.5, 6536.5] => 12.4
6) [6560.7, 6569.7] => 12.5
